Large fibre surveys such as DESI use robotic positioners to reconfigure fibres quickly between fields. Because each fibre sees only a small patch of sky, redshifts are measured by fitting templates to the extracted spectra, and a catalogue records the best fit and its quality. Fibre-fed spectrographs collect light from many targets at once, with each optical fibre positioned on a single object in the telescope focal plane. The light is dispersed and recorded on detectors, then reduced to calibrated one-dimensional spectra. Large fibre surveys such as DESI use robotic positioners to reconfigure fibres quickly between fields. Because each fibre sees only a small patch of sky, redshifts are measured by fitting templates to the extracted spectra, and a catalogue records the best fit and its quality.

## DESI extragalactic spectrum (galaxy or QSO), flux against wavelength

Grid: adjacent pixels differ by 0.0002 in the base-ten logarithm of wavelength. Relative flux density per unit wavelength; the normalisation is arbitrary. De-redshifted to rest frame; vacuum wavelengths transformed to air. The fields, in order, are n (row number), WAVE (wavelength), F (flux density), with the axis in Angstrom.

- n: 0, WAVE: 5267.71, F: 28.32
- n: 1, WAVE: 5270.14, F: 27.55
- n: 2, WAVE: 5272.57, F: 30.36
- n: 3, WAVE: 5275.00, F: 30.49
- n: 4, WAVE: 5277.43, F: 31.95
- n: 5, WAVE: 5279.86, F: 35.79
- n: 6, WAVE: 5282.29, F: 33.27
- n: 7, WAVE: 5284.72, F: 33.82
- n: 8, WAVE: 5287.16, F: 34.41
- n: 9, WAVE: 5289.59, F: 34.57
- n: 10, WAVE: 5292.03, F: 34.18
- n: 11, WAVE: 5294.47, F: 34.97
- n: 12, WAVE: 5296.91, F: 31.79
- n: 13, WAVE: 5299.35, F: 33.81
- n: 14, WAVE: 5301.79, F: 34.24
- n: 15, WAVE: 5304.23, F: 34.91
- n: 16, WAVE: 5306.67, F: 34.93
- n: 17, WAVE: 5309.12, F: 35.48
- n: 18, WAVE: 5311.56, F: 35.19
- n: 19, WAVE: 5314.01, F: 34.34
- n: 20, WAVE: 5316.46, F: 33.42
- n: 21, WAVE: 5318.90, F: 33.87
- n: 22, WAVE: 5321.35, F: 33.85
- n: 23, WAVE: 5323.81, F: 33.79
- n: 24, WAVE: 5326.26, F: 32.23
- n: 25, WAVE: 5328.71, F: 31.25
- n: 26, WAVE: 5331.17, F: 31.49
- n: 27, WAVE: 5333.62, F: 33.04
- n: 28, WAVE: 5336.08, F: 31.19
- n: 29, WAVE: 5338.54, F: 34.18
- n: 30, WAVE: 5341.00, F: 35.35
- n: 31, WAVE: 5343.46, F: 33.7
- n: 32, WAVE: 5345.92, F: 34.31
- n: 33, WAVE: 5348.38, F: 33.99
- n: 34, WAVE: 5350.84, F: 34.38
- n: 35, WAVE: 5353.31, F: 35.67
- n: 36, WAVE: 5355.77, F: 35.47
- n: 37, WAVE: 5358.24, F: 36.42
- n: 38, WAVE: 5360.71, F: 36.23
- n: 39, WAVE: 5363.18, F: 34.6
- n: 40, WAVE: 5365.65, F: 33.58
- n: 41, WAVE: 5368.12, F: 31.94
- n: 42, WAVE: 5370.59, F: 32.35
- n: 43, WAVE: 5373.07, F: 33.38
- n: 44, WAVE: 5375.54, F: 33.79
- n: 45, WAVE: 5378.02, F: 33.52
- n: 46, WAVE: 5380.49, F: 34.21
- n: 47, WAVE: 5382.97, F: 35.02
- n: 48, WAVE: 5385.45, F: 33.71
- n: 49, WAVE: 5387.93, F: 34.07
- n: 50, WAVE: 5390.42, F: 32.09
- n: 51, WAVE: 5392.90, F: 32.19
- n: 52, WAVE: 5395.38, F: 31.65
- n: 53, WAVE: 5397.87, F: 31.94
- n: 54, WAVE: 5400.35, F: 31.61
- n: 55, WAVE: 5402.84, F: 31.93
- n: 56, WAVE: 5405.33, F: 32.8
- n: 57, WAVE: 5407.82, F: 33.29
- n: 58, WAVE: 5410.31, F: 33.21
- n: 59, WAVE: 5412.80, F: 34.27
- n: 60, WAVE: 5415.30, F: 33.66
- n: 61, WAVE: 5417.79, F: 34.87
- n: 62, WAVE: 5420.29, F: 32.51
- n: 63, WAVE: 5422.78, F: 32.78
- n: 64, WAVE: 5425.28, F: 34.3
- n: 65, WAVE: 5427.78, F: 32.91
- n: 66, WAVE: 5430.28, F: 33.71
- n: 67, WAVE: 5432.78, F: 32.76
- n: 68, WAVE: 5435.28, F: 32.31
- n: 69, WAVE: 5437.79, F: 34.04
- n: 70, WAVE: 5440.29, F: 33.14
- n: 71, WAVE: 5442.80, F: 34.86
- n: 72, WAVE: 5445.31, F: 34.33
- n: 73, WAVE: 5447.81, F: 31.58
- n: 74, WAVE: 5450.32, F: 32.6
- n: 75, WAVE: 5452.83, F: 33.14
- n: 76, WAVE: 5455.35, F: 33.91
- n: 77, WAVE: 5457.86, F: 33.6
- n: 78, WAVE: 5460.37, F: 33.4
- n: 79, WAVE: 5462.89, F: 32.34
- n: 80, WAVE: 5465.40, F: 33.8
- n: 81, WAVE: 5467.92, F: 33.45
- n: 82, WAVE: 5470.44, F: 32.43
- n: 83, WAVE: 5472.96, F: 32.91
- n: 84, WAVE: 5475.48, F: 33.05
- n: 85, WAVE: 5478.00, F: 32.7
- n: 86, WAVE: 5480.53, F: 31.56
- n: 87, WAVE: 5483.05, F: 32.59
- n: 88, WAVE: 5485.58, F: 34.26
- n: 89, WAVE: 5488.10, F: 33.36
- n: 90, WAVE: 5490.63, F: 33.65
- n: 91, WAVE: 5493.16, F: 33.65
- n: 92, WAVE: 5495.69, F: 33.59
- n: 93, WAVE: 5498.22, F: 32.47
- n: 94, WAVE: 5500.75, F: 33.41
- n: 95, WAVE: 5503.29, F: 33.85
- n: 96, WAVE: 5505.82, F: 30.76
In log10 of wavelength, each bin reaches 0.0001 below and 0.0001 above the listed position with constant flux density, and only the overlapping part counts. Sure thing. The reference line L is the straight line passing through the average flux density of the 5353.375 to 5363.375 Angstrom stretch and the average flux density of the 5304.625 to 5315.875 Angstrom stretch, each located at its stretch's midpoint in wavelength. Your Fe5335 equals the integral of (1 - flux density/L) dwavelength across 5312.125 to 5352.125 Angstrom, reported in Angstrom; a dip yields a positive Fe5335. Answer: 2.1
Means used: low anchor 34.9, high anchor 35.8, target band 33.4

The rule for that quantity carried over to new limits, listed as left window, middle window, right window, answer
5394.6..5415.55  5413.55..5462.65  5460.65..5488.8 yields -0.8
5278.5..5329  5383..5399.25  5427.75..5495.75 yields 0.4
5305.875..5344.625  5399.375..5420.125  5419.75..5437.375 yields 0.0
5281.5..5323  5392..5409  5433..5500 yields 0.7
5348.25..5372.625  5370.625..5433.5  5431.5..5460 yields 1.3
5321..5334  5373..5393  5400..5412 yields -0.6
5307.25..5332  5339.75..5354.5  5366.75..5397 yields -0.5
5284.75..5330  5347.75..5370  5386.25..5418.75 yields -0.9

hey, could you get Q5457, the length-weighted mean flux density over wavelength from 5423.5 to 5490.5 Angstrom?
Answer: 33.2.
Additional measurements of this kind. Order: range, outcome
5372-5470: 33.2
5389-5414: 32.5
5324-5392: 33.7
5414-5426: 33.6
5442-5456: 33.3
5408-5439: 33.4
